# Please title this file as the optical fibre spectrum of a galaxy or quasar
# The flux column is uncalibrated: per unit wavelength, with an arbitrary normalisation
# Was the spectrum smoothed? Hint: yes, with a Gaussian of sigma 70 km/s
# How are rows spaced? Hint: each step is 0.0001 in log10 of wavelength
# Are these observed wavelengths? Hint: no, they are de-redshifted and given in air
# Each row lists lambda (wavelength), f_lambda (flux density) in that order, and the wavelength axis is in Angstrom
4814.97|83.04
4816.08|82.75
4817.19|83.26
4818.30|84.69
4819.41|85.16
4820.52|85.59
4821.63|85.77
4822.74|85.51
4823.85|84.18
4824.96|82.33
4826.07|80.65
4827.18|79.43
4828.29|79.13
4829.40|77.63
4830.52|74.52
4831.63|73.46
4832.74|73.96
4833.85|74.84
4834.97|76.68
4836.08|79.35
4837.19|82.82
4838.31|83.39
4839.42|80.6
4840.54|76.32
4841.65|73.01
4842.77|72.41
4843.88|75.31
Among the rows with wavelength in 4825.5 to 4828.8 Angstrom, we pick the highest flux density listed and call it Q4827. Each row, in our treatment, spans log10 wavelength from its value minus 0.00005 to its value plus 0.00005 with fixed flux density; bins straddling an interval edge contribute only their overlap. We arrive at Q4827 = 80.65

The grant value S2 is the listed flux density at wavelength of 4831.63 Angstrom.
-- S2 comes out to 73.46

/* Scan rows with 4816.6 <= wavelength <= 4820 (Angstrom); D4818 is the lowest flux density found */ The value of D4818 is 83.26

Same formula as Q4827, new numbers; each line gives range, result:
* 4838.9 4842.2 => 80.6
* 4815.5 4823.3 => 85.77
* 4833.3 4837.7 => 82.82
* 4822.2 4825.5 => 85.51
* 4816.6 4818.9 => 84.69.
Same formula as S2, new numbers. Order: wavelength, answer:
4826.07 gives 80.65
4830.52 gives 74.52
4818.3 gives 84.69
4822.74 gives 85.51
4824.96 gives 82.33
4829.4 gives 77.63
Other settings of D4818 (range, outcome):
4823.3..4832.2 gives 73.46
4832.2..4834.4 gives 73.96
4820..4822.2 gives 85.59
